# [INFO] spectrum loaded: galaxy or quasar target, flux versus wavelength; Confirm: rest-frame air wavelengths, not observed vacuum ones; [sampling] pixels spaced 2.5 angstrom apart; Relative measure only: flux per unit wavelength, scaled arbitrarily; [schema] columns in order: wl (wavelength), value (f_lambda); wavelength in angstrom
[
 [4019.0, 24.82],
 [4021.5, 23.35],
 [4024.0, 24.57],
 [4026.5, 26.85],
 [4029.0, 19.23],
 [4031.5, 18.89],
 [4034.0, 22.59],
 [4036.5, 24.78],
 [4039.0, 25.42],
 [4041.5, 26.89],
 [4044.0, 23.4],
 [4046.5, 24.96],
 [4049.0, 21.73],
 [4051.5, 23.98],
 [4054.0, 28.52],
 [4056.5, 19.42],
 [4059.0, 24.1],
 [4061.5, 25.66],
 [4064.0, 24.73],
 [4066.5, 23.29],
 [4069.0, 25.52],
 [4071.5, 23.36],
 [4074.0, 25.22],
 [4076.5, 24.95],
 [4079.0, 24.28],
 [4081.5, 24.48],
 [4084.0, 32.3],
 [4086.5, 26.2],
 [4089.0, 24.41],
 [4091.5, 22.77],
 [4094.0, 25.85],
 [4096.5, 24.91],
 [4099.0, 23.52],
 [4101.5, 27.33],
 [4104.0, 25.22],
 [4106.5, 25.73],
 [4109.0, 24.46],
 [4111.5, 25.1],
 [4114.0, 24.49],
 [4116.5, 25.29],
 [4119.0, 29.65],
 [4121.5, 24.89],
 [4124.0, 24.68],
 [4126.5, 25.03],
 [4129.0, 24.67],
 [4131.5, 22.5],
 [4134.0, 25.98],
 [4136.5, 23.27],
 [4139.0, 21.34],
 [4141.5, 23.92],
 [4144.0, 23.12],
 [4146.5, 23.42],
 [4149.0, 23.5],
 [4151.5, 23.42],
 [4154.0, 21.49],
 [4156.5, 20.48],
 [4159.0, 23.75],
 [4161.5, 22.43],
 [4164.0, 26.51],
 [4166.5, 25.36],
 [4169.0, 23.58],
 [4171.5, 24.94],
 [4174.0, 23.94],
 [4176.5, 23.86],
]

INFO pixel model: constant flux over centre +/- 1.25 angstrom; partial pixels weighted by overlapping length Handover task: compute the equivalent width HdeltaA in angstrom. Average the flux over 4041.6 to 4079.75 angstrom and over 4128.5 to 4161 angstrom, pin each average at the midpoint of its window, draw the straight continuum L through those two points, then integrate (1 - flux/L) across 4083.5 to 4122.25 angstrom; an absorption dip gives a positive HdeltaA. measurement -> -3.20 angstrom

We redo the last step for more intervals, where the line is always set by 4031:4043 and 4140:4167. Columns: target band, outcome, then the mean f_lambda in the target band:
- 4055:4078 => -0.24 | 24.1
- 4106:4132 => -1.84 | 25.2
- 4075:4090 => -1.50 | 26.1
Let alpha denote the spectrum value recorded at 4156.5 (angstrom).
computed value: 20.48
